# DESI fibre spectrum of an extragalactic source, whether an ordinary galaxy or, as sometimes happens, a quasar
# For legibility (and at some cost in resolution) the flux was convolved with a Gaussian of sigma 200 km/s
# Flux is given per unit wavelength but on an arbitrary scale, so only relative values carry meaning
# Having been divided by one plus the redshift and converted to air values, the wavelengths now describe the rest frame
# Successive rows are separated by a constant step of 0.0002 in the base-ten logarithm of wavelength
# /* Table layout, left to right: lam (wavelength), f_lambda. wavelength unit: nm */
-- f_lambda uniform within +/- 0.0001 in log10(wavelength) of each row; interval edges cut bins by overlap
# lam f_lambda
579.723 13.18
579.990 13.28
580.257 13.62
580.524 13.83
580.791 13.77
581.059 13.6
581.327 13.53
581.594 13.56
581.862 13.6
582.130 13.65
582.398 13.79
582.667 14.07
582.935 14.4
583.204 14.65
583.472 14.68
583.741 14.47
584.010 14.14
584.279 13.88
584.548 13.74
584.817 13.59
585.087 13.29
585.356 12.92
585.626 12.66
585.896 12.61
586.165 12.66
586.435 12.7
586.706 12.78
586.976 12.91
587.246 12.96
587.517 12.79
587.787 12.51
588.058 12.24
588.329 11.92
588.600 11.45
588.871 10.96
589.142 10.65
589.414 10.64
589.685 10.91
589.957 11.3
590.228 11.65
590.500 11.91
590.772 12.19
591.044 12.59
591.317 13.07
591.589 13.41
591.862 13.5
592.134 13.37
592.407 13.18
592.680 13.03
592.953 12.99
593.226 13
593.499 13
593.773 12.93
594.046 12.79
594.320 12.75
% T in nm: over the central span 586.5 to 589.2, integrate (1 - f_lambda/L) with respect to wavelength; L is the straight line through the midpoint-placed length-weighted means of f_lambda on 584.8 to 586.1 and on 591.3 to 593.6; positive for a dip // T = 0.18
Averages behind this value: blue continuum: 12.9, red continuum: 13.2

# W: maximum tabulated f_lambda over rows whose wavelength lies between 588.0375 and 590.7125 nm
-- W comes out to 12.24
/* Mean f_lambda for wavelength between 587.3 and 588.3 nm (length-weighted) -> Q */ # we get 12.5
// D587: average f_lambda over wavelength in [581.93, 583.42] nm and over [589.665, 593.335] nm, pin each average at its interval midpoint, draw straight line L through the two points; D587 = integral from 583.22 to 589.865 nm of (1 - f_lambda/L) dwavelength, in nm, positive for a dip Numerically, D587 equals 0.39 nm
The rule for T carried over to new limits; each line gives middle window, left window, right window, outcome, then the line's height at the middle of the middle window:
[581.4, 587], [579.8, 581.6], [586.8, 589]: -0.275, 12.9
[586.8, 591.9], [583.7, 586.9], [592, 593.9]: 0.422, 13.2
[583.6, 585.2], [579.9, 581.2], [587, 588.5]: -0.103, 13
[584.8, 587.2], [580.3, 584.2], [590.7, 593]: 0.131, 13.6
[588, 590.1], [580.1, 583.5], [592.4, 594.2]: 0.329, 13.3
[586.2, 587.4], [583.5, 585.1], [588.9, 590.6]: -0.015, 12.7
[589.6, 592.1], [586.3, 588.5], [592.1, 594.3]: 0.094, 12.8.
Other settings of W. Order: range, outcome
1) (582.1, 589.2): 14.68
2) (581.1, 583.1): 14.4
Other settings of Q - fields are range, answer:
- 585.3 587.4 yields 12.8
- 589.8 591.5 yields 12.1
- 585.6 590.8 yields 12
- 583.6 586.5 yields 13.4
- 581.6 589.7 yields 13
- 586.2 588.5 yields 12.6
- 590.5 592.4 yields 13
